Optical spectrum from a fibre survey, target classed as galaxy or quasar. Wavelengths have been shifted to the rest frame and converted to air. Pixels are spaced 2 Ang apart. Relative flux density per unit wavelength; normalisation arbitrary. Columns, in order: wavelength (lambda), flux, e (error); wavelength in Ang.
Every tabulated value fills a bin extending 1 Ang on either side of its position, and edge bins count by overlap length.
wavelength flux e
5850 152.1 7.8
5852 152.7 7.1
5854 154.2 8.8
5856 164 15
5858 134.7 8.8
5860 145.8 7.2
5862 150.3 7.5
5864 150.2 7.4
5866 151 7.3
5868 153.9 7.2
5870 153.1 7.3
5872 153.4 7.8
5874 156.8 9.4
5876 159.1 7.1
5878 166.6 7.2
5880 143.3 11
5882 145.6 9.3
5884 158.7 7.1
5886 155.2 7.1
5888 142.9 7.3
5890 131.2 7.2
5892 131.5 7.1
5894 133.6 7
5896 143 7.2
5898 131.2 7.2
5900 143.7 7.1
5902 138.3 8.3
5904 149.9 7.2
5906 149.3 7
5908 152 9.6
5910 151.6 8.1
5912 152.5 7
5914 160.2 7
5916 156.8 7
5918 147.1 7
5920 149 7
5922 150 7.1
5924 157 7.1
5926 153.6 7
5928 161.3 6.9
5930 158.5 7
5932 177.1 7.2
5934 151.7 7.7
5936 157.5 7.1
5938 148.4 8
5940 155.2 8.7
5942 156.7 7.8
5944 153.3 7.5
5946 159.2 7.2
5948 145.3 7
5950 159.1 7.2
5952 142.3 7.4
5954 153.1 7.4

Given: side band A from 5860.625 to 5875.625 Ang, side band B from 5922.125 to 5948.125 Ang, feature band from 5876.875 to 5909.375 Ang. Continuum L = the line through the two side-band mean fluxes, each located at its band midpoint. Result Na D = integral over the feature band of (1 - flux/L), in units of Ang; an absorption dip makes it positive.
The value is 1.97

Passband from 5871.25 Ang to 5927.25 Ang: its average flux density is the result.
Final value 149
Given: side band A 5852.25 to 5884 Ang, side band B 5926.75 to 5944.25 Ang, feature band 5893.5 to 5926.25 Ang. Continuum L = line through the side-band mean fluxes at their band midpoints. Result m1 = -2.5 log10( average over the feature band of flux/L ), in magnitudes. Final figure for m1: 0.054 mag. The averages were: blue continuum 152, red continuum 158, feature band 148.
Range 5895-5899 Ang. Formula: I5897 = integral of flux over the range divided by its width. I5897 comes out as 137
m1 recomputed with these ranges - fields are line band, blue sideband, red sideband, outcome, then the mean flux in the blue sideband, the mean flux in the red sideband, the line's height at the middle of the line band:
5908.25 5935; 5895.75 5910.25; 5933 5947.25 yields -0.044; 145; 154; 150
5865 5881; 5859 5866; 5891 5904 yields -0.065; 149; 138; 146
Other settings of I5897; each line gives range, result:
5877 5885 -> 154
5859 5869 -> 150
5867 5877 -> 155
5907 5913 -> 152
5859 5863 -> 148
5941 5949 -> 154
